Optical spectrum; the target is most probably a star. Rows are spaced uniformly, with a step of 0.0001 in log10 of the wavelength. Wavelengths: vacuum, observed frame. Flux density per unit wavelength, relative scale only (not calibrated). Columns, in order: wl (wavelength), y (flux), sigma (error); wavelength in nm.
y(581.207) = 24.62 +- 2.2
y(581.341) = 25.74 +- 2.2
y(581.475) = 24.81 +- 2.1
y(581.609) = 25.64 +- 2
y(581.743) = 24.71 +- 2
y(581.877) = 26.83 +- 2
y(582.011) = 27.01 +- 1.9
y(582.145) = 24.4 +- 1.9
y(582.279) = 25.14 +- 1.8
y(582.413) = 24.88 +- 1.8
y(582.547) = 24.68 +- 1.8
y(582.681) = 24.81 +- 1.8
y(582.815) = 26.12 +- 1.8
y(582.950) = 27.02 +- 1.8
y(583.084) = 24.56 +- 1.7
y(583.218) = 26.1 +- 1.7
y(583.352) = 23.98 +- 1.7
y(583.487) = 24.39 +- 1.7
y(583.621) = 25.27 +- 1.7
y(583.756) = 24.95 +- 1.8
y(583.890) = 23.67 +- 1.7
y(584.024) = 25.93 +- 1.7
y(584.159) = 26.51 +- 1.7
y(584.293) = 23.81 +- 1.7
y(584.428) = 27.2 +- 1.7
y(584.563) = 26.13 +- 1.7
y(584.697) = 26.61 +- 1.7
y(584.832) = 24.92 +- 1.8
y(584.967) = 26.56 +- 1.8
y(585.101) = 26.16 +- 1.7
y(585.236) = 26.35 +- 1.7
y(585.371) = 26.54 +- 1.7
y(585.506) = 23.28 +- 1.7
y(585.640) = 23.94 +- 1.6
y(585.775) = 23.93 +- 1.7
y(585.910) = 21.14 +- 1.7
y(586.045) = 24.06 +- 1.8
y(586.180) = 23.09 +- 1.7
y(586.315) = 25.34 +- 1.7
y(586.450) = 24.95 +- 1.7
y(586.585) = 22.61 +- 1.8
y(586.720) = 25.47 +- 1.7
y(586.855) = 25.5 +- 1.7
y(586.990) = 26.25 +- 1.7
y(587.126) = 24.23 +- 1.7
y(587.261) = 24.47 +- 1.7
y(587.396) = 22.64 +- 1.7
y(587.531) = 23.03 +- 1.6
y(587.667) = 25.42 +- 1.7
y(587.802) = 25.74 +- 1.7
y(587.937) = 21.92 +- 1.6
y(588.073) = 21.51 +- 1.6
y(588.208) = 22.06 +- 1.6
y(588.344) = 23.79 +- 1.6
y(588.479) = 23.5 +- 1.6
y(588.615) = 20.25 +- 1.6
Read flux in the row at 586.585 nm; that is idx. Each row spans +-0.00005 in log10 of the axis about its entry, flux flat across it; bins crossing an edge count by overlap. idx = 22.61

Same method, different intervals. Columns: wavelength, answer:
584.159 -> 26.51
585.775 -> 23.93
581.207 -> 24.62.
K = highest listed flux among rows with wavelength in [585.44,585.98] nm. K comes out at 23.94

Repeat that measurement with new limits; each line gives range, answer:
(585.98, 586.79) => 25.47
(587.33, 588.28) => 25.74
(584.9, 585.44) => 26.56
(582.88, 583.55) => 27.02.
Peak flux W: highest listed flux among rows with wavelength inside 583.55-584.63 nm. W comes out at 27.2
